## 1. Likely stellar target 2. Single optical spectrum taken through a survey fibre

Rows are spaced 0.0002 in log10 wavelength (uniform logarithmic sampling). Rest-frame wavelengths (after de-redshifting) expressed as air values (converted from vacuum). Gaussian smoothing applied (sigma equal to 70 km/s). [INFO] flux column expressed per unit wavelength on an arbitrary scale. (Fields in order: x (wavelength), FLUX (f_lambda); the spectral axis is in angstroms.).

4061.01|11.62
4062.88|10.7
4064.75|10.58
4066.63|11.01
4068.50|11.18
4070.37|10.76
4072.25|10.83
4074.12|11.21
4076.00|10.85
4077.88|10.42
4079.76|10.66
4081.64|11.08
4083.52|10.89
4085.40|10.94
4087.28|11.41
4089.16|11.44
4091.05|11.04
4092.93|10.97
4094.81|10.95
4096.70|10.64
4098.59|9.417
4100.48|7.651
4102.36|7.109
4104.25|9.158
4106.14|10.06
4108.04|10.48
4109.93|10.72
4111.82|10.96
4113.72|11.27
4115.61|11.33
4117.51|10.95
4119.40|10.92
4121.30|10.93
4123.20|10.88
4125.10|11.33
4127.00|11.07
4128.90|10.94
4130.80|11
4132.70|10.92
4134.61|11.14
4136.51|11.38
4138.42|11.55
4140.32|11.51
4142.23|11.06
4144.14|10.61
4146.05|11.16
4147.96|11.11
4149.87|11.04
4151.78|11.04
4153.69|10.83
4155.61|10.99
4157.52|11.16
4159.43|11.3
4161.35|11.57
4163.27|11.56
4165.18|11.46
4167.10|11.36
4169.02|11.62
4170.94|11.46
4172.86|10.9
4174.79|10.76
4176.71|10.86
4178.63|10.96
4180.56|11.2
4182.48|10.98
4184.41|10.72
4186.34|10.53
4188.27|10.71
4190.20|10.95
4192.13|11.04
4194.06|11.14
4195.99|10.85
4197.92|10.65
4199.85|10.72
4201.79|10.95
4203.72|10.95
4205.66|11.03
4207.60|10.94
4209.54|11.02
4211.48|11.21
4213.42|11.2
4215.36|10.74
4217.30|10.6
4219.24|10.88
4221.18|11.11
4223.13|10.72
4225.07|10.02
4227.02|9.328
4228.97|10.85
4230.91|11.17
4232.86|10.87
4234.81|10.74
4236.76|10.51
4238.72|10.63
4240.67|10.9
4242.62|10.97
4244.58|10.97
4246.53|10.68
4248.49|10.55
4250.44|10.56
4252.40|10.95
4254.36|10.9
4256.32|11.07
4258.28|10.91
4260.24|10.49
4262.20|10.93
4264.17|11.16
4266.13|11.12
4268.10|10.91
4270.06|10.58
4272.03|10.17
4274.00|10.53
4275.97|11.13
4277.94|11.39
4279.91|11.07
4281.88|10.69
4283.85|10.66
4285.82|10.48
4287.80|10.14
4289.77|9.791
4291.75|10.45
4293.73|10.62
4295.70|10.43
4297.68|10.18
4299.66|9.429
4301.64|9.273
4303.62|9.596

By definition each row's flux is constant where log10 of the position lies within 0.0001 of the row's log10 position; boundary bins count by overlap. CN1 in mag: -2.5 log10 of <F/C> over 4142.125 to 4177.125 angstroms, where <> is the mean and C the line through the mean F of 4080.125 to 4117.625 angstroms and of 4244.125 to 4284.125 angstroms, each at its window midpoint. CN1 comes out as -0.059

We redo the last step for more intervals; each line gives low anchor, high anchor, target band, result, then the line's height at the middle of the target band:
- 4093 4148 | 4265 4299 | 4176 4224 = -0.03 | 10.6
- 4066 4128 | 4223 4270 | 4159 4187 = -0.05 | 10.7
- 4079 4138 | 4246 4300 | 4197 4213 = -0.03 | 10.7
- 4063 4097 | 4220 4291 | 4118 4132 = -0.01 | 10.9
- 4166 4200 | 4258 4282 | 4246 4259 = 0.01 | 10.9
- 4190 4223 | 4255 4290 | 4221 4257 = 0.02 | 10.8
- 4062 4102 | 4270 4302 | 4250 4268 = -0.05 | 10.5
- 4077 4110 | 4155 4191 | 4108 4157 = -0.04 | 10.7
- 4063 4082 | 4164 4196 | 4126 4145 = -0.02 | 11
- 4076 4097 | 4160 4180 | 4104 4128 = 0.02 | 11.1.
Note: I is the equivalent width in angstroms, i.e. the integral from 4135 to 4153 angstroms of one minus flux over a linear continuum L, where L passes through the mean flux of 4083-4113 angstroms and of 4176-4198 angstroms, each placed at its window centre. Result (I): -0.99 angstroms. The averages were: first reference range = 10.2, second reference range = 10.9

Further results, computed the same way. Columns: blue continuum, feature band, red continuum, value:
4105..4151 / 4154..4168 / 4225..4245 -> -0.5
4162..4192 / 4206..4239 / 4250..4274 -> 0.6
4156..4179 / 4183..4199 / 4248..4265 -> 0.5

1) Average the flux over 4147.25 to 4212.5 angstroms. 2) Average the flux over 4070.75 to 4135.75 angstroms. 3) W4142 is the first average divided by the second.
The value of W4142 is 1.04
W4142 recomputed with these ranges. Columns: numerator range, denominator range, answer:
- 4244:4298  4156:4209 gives 0.97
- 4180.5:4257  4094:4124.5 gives 1.06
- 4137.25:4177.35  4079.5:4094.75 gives 1.01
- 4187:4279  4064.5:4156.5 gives 1.00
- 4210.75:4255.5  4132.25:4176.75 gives 0.96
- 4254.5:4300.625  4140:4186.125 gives 0.96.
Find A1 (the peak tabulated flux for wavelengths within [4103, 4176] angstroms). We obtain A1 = 11.62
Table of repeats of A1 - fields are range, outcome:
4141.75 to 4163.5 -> 11.57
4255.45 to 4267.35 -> 11.16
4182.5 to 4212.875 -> 11.21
